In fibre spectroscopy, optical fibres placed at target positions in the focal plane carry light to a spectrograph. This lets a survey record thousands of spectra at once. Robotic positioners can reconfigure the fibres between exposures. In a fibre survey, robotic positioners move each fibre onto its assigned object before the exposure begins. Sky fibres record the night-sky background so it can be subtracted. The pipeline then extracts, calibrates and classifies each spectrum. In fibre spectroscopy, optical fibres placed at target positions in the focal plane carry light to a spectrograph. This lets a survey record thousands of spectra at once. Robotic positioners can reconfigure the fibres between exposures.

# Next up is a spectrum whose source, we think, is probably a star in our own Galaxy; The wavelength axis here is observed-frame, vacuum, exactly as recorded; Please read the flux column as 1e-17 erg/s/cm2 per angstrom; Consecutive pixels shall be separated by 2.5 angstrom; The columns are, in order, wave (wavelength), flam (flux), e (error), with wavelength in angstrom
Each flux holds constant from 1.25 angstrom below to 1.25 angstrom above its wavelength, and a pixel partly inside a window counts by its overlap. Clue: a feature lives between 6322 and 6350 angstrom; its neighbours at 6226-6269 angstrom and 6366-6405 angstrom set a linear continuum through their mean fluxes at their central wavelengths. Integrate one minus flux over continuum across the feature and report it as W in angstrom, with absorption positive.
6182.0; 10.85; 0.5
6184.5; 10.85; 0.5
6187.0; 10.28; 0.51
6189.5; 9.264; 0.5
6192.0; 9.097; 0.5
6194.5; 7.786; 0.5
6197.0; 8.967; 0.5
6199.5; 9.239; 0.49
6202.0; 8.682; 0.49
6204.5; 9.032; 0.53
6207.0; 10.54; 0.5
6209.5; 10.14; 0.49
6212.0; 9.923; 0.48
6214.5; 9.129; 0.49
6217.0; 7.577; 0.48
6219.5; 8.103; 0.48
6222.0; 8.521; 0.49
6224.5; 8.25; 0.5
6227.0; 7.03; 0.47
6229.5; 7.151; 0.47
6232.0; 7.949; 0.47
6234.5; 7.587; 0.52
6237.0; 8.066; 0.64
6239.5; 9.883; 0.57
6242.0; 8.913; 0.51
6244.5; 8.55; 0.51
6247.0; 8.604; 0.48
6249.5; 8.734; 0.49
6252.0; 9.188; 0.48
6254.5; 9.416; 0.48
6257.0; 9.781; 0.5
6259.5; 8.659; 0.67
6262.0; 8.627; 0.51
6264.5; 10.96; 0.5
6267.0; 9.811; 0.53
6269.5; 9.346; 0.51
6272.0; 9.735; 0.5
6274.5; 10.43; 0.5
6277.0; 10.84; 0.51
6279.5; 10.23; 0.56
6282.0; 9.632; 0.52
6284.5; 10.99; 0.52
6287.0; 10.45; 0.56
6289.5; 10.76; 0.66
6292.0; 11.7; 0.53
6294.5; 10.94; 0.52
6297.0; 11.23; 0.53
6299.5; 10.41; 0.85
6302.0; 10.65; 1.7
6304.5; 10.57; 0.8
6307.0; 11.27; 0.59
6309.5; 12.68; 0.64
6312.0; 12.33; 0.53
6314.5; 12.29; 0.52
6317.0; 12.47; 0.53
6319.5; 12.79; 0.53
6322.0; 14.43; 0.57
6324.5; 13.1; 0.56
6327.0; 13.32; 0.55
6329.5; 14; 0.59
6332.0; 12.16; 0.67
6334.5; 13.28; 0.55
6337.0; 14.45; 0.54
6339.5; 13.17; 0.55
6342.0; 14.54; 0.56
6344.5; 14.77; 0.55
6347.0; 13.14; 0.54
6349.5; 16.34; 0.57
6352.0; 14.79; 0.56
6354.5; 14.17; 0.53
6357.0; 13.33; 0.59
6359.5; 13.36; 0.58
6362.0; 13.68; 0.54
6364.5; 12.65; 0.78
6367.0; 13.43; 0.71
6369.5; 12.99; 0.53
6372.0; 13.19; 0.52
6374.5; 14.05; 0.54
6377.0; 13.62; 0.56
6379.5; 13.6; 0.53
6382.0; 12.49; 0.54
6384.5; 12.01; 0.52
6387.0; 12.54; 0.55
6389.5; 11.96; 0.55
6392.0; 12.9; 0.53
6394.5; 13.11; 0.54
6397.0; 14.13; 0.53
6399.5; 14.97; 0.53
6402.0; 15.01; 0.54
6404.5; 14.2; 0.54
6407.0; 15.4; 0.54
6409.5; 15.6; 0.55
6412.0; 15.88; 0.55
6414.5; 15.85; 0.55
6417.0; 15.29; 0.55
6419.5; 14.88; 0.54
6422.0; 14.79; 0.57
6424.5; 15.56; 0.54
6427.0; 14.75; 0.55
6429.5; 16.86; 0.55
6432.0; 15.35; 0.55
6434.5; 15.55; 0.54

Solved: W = -5.0 angstrom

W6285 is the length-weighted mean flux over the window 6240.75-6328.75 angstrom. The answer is 10.7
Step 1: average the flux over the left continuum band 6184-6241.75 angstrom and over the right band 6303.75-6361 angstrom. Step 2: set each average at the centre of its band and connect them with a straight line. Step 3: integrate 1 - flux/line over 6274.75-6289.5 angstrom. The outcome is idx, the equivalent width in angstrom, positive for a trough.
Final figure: 1.3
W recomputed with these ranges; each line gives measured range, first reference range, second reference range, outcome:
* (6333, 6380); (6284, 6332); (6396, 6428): -1.5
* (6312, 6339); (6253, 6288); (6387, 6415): -3.2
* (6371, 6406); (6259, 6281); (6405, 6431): 2.2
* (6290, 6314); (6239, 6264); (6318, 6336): 1.2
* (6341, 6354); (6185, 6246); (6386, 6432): -1.9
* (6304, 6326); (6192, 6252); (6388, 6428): -1.6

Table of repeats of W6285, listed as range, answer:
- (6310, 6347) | 13.3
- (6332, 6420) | 13.9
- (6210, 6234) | 8.22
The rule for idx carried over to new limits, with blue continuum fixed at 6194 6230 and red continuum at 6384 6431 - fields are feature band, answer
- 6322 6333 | -1.0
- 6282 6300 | 0.4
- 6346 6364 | -1.5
